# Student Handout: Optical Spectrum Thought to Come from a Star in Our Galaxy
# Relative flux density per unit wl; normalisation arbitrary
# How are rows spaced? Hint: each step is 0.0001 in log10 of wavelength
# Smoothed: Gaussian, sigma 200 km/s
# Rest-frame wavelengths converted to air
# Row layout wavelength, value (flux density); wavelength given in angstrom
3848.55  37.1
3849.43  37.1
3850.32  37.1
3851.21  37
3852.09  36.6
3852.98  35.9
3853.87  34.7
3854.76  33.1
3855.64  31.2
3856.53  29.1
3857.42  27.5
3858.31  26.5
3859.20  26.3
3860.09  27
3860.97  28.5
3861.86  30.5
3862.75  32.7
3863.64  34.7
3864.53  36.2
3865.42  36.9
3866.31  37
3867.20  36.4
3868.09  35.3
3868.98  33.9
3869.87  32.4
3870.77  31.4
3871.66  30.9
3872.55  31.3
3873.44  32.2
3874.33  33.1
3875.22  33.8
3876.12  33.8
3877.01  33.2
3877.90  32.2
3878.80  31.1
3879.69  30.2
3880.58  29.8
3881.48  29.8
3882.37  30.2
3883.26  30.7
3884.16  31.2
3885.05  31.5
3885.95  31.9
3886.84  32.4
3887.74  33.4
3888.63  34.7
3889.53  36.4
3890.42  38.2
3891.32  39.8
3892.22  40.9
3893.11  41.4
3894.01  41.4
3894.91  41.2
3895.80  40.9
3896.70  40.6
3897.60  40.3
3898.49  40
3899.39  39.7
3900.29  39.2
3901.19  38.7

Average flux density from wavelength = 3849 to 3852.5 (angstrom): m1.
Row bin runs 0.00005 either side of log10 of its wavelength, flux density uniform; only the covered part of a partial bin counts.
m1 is 37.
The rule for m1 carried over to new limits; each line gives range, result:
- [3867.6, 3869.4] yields 34.7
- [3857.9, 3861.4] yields 27.1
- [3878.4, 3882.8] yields 30.2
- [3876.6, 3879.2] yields 32.1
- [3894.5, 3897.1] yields 41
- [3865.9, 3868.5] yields 36.2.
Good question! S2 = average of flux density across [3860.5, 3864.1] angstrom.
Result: 31.6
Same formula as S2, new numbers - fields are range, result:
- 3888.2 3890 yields 35.6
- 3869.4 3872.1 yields 31.5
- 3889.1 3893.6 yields 39.4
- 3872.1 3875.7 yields 32.6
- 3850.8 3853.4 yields 36.6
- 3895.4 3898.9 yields 40.5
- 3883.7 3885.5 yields 31.3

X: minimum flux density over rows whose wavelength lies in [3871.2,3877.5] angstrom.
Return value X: 30.9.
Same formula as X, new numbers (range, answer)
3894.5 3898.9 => 40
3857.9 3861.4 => 26.3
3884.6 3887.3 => 31.5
